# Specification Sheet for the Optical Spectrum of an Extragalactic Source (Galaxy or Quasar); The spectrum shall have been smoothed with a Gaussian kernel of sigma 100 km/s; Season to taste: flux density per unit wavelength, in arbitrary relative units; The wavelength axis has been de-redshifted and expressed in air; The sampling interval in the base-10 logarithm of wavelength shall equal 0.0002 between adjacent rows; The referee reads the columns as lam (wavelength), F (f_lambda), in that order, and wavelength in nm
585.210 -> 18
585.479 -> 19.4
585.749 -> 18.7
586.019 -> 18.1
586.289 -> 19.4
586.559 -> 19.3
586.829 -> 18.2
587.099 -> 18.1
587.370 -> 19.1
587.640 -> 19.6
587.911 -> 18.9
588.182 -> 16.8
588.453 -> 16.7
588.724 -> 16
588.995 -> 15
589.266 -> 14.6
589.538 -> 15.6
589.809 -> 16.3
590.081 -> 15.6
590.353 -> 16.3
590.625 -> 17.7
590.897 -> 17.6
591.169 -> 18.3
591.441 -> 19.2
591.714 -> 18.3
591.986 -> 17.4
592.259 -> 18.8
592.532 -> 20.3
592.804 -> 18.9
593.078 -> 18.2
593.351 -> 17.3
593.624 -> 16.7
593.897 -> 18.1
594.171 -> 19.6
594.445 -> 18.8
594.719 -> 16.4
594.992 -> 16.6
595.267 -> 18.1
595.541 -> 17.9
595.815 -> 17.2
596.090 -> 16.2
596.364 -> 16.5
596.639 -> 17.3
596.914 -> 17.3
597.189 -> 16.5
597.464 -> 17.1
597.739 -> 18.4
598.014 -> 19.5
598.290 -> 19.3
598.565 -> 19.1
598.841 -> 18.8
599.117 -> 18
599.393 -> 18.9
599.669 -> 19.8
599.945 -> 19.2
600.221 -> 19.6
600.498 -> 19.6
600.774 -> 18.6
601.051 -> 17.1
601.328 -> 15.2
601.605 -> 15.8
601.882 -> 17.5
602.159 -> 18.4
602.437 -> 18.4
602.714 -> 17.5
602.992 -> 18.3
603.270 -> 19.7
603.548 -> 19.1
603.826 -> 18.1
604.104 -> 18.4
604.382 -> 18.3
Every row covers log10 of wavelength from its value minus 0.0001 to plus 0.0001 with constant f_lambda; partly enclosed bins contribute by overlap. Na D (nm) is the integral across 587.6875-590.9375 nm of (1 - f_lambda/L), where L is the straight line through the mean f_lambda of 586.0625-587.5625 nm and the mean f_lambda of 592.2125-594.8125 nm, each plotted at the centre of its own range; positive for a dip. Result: 0.38 nm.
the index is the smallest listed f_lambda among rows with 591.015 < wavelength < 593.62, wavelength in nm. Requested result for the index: 17.3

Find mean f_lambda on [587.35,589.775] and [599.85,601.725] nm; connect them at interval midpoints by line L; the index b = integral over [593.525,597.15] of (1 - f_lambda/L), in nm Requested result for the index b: -0.01 nm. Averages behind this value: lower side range 16.8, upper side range 17.9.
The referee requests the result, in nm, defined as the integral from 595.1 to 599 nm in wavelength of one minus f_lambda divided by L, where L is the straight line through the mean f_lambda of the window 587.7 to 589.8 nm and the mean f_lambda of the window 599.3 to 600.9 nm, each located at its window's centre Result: 0.15 nm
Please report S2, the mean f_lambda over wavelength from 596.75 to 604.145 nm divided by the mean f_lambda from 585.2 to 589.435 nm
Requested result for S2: 1.02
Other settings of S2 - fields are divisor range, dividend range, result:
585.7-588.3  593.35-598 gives 0.94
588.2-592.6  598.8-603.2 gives 1.07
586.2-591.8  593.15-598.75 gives 1.02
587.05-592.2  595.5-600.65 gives 1.06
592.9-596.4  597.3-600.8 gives 1.08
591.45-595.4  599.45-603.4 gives 1.00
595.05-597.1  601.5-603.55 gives 1.05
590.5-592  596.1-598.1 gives 0.96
